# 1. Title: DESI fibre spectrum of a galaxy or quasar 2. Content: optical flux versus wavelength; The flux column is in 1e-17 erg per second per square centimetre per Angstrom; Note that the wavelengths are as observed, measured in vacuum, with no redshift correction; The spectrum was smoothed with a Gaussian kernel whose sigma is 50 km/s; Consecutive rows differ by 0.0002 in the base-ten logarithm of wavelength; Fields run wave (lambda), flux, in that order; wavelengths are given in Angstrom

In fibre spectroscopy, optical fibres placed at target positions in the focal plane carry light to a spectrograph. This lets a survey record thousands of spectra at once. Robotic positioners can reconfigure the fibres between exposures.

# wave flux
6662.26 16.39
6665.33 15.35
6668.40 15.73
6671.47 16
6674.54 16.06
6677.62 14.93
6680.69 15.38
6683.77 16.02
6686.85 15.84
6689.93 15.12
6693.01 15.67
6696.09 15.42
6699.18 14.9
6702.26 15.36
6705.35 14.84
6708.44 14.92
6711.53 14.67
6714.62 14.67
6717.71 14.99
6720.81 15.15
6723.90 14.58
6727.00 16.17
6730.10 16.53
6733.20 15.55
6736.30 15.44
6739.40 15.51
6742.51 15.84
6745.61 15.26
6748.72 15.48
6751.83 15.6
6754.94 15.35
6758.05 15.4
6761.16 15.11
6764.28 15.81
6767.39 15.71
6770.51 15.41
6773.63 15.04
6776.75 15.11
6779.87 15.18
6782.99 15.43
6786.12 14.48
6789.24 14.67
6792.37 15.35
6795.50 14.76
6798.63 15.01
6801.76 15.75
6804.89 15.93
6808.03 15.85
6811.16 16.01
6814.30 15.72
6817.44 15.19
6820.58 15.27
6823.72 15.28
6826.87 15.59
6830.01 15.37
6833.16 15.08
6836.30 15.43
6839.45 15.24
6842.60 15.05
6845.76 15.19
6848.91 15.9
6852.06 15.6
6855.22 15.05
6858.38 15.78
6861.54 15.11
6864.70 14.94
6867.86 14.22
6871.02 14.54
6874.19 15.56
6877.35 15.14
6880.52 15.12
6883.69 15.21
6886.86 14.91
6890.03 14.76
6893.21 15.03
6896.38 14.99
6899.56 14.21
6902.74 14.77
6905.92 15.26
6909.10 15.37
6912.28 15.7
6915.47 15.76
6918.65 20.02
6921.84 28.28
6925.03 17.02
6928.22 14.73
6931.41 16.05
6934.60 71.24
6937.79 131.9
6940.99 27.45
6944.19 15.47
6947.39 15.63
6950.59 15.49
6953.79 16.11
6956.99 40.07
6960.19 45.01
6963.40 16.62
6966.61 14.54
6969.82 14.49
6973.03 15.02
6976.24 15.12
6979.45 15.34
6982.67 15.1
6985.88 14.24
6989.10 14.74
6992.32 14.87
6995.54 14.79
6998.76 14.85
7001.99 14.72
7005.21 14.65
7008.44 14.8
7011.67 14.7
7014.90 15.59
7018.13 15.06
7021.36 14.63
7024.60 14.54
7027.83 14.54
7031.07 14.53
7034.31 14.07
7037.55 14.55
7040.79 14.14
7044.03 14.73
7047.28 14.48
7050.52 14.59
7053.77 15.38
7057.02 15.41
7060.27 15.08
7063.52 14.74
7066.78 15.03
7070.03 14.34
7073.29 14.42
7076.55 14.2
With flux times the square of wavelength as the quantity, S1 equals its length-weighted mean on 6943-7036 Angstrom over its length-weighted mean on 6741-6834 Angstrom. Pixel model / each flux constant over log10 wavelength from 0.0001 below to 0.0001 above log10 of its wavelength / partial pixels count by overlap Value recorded 1.2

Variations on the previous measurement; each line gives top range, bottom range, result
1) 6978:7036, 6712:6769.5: 1.03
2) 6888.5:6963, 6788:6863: 1.77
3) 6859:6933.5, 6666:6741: 1.12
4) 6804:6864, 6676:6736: 1.05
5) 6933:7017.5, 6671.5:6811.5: 1.68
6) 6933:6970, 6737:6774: 2.47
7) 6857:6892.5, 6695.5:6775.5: 1.02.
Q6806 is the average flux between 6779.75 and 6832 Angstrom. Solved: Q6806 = 15.3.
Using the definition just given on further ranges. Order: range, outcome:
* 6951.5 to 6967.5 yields 26.5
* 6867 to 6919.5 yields 15.3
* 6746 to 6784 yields 15.4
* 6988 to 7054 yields 14.7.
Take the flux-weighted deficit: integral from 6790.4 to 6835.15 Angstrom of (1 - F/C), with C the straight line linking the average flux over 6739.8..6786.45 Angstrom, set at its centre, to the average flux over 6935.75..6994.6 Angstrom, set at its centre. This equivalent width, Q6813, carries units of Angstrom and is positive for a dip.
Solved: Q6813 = 6.1 Angstrom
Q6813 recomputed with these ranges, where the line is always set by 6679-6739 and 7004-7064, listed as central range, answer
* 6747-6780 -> -0.3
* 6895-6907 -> 0.2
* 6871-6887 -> -0.1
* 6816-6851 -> -0.5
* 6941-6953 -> -1.8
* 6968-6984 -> -0.2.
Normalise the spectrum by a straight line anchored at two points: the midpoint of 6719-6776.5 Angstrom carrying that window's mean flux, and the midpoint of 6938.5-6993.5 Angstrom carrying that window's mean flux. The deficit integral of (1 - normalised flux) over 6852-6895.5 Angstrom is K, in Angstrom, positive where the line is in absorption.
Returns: 8.4 Angstrom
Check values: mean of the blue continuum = 15.5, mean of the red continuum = 21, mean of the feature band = 15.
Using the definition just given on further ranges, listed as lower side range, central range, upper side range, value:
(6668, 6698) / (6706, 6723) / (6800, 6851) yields 0.78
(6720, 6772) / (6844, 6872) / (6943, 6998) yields 2.94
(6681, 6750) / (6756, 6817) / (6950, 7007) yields 2.86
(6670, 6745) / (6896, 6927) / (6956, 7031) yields -1.14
